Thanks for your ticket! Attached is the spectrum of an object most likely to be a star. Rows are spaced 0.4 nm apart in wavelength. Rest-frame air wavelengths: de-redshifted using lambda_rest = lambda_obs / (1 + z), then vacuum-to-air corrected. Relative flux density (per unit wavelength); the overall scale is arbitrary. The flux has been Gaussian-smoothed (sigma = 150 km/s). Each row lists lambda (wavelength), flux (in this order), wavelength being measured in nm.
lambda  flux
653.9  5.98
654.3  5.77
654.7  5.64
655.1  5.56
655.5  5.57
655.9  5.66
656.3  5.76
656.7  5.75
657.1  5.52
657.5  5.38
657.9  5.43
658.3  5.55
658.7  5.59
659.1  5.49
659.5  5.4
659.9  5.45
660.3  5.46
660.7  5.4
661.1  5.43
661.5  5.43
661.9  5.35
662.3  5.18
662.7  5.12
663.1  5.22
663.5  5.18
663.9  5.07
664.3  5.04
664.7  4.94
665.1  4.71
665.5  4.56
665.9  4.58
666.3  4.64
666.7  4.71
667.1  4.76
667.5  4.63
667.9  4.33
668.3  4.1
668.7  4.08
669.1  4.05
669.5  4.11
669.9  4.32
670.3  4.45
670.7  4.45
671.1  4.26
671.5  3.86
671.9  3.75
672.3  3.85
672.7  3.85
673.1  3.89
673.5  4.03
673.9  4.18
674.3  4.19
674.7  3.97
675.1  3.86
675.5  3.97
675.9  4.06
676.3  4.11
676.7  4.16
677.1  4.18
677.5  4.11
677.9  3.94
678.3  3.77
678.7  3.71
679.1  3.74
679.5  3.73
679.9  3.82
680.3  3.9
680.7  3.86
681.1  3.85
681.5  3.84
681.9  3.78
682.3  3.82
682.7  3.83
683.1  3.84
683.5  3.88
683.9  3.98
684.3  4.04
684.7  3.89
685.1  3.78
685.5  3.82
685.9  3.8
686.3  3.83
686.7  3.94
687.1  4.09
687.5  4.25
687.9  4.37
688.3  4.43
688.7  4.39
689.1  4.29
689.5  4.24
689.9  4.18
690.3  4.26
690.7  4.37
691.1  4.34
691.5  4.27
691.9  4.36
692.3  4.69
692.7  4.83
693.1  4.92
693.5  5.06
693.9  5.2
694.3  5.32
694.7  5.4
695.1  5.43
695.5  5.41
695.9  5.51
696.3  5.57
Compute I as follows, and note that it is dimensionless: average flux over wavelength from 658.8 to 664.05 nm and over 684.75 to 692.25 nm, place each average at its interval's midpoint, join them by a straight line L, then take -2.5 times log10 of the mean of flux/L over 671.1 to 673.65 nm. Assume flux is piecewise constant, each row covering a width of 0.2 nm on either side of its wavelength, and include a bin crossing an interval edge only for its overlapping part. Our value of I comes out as 0.24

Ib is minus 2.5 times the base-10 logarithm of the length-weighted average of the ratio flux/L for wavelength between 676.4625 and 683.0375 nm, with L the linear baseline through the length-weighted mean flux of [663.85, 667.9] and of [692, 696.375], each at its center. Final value 0.265 mag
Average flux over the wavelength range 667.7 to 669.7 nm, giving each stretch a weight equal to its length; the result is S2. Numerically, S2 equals 4.13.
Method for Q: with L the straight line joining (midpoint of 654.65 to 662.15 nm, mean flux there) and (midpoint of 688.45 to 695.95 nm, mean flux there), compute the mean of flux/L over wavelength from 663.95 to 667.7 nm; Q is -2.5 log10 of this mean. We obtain 0.13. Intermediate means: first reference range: 5.51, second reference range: 4.74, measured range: 4.74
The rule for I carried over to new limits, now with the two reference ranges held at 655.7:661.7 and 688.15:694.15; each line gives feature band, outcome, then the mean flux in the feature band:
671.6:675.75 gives 0.27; 3.95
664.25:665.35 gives 0.10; 4.86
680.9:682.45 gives 0.25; 3.82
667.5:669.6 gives 0.24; 4.18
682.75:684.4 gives 0.21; 3.92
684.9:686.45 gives 0.23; 3.81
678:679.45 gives 0.29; 3.75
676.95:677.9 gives 0.20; 4.1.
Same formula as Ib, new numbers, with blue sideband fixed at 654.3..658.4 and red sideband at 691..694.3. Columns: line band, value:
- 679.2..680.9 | 0.30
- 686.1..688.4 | 0.18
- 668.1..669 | 0.28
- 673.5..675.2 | 0.26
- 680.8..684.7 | 0.27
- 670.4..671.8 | 0.25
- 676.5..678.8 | 0.27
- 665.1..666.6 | 0.16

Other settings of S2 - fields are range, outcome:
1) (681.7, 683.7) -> 3.83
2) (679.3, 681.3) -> 3.83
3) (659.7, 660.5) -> 5.45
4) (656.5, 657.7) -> 5.55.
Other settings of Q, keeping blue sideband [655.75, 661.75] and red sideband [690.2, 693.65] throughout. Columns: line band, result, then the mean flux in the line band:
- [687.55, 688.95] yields 0.07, 4.38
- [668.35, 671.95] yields 0.24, 4.16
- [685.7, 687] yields 0.22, 3.87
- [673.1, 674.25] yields 0.24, 4.08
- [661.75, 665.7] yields 0.07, 5.03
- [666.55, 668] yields 0.14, 4.62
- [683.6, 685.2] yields 0.21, 3.93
